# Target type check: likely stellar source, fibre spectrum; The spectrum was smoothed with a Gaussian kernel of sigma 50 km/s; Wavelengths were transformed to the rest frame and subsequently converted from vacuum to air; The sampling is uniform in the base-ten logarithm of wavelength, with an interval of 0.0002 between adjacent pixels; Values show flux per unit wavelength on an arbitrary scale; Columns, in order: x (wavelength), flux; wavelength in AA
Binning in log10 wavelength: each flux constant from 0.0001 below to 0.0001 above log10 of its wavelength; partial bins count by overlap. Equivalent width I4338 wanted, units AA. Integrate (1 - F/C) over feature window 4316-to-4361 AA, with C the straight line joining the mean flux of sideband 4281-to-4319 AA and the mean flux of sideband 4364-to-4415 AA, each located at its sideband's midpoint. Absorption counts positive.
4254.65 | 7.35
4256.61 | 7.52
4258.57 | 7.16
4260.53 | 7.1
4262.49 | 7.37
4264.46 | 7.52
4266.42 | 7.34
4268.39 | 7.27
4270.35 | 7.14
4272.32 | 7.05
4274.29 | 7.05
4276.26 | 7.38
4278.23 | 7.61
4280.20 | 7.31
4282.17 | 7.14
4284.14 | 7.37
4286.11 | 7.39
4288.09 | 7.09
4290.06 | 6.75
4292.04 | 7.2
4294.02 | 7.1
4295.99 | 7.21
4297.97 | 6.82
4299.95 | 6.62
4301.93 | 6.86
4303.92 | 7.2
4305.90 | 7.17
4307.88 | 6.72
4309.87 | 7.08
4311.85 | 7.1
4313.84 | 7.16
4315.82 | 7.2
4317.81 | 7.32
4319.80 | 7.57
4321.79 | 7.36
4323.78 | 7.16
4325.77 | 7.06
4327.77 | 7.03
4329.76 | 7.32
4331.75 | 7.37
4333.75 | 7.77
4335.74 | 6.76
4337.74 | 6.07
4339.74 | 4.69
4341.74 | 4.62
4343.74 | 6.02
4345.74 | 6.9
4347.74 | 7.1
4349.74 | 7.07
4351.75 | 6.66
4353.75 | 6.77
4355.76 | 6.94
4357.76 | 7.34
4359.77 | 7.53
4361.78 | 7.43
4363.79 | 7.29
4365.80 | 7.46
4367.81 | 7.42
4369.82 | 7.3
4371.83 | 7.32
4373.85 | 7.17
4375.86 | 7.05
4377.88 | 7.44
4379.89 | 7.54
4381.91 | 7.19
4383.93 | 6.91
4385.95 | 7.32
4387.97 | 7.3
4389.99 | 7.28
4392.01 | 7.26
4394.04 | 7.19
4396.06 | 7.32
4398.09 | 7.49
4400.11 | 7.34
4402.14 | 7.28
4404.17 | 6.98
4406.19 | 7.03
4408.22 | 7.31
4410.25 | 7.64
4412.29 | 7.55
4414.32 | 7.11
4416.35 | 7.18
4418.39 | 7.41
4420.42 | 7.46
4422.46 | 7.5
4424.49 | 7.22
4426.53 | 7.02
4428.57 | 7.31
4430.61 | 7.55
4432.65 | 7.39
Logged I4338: 2.0 AA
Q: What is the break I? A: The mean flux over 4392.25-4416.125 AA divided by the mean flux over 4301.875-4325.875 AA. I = 1.02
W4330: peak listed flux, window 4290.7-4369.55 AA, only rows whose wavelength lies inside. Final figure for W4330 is 7.77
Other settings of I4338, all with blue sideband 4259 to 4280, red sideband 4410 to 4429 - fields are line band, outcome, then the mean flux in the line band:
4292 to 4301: 0.40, 6.97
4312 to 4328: 0.13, 7.23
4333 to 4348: 2.32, 6.17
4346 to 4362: 0.50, 7.08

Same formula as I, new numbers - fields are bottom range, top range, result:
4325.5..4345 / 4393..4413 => 1.13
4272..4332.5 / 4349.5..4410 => 1.01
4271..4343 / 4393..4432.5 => 1.05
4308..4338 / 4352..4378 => 1.01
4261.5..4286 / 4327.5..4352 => 0.90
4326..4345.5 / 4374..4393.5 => 1.12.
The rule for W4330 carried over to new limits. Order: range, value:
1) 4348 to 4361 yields 7.53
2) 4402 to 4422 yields 7.64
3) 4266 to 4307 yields 7.61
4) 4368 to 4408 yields 7.54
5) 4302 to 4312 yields 7.2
